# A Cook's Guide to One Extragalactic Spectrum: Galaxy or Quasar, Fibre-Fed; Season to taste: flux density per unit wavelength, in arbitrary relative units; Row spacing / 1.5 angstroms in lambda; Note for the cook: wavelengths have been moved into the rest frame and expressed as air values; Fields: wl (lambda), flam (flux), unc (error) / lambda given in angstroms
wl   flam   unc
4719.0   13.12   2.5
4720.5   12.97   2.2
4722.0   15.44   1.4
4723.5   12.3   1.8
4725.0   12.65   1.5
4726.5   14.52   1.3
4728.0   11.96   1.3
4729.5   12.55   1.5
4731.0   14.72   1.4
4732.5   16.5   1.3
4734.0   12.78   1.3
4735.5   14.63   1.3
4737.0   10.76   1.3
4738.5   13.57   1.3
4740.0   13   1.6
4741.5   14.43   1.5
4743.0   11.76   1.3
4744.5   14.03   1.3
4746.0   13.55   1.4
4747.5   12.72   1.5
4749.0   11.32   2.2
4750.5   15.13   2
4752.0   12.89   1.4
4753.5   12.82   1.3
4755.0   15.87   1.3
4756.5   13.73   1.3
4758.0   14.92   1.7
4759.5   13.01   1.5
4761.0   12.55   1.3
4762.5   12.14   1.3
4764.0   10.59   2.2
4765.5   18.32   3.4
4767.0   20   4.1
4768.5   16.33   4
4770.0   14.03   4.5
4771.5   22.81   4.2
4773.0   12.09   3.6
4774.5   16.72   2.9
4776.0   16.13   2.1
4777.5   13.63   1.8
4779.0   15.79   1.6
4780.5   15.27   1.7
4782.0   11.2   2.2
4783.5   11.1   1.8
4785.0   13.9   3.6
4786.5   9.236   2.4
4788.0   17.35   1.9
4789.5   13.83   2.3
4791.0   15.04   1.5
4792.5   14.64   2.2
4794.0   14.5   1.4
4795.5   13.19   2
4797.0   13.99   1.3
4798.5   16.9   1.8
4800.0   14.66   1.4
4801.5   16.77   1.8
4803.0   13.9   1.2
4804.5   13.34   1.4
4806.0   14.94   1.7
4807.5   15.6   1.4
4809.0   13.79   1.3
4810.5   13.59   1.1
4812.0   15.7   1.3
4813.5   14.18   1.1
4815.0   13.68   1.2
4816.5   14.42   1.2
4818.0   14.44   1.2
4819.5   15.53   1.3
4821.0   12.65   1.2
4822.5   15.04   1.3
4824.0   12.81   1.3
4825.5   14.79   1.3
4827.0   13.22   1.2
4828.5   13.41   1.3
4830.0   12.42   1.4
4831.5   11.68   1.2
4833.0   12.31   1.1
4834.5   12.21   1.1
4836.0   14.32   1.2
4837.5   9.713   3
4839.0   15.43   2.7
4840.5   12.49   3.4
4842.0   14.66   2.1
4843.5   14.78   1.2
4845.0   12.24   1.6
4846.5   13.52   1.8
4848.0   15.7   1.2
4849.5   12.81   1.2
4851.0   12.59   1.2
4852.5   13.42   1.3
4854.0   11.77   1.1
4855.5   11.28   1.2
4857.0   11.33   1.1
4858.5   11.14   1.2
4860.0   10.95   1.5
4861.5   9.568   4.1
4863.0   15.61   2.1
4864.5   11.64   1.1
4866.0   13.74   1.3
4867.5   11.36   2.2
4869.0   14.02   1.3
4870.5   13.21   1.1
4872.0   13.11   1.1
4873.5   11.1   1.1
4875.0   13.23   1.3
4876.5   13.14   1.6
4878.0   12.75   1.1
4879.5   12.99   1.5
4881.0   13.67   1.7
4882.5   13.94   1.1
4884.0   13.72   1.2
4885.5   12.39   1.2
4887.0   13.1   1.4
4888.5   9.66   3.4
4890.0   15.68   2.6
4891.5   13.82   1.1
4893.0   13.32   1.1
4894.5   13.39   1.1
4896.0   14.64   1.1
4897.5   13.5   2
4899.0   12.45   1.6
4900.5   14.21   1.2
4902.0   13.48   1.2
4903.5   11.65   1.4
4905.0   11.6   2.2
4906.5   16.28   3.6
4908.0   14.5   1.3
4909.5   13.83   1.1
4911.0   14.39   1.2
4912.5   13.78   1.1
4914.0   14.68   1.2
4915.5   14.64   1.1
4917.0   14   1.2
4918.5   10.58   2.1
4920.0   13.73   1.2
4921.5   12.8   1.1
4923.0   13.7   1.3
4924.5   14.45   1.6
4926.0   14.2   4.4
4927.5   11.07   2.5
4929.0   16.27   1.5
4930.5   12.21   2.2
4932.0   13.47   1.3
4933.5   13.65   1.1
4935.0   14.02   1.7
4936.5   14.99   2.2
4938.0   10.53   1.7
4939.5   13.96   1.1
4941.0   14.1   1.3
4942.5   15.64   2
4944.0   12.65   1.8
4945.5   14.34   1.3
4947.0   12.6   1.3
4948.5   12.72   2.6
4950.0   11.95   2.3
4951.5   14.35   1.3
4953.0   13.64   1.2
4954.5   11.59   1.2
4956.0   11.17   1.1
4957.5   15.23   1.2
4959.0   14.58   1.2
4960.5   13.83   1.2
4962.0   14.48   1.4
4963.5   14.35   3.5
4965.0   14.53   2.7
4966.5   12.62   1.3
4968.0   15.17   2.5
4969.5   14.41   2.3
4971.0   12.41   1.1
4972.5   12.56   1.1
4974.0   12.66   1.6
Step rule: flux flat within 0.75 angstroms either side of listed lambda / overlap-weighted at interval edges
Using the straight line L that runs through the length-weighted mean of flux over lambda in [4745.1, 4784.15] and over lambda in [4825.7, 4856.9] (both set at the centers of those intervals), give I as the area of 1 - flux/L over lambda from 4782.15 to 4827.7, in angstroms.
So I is -1.75 angstroms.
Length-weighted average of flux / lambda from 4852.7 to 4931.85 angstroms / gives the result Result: 13.1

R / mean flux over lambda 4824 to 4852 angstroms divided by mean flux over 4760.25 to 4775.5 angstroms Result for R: 0.85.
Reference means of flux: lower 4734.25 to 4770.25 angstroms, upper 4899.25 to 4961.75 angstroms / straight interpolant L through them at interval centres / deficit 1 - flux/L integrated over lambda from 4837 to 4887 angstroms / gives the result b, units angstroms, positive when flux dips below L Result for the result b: 2.96 angstroms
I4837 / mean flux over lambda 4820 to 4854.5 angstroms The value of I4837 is 13.2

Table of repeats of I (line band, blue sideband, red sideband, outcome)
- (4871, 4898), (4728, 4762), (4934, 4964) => 0.7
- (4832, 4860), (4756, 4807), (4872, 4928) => 2.3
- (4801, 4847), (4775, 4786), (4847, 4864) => -2.8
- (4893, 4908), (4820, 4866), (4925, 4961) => -0.3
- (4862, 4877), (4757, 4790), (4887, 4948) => 1.0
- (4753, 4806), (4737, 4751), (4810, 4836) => -4.9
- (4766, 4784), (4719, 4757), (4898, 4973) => -2.7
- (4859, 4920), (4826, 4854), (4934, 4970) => 0.8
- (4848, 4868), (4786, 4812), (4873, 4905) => 2.0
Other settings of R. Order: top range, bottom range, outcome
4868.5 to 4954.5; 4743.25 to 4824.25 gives 0.93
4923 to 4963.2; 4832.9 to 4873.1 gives 1.06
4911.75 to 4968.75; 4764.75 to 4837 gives 0.94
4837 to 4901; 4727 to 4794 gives 0.92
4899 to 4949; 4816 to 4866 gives 1.04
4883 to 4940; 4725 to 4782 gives 0.95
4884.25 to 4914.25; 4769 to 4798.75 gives 0.93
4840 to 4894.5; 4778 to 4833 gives 0.92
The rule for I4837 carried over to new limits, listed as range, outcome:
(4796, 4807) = 14.9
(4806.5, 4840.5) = 13.7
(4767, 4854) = 14.1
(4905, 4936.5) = 13.8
